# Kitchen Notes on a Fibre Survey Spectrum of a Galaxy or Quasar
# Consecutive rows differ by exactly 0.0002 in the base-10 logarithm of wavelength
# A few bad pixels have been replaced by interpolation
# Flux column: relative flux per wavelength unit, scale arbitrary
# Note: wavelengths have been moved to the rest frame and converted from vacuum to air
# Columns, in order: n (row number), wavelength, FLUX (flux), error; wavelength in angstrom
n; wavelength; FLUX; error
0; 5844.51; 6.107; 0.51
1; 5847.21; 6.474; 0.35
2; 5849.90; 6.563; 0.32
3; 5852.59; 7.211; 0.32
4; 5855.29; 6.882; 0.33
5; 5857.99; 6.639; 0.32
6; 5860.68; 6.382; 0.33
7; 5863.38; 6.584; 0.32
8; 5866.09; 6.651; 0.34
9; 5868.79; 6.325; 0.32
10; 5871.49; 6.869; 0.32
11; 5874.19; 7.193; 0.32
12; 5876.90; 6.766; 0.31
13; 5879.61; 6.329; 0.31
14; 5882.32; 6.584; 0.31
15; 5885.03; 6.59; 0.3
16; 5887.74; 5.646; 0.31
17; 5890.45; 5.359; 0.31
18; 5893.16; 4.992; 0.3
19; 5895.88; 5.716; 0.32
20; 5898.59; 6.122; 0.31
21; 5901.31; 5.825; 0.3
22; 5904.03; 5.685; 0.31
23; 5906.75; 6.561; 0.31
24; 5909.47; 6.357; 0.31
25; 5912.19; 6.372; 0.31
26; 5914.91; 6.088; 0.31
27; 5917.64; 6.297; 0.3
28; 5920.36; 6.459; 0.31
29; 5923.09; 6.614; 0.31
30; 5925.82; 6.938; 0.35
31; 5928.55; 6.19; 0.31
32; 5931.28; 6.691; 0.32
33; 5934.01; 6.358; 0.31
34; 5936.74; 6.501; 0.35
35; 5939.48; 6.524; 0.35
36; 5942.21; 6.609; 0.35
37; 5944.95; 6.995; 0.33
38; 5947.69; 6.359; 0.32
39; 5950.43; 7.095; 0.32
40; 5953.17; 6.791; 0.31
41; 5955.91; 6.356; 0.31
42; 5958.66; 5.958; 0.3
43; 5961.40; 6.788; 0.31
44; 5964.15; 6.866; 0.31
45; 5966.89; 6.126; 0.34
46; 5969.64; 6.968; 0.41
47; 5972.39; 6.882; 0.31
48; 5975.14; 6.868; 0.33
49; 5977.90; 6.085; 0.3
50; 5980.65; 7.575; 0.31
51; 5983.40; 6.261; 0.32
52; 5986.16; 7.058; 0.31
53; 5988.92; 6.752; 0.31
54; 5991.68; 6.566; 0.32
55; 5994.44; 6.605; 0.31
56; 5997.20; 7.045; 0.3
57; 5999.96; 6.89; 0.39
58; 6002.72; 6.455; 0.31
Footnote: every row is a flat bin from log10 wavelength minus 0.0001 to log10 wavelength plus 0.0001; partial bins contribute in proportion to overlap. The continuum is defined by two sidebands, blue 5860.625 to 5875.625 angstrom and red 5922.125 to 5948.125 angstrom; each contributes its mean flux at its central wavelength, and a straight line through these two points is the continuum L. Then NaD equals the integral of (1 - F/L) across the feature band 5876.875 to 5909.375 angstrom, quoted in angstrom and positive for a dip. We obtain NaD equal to 3.2 angstrom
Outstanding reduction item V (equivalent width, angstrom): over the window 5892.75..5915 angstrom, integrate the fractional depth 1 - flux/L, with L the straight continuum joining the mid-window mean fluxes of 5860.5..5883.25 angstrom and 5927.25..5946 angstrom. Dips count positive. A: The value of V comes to 2.0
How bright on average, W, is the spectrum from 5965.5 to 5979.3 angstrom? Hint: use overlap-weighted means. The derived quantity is 6.59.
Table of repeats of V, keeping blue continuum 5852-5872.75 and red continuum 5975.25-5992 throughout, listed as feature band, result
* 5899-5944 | 2.2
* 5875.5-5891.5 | 1.1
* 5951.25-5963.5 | 0.4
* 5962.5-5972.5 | 0.1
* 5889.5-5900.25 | 1.8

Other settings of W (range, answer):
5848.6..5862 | 6.74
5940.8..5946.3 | 6.8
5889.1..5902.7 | 5.6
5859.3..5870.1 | 6.49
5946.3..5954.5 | 6.75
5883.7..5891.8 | 5.87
